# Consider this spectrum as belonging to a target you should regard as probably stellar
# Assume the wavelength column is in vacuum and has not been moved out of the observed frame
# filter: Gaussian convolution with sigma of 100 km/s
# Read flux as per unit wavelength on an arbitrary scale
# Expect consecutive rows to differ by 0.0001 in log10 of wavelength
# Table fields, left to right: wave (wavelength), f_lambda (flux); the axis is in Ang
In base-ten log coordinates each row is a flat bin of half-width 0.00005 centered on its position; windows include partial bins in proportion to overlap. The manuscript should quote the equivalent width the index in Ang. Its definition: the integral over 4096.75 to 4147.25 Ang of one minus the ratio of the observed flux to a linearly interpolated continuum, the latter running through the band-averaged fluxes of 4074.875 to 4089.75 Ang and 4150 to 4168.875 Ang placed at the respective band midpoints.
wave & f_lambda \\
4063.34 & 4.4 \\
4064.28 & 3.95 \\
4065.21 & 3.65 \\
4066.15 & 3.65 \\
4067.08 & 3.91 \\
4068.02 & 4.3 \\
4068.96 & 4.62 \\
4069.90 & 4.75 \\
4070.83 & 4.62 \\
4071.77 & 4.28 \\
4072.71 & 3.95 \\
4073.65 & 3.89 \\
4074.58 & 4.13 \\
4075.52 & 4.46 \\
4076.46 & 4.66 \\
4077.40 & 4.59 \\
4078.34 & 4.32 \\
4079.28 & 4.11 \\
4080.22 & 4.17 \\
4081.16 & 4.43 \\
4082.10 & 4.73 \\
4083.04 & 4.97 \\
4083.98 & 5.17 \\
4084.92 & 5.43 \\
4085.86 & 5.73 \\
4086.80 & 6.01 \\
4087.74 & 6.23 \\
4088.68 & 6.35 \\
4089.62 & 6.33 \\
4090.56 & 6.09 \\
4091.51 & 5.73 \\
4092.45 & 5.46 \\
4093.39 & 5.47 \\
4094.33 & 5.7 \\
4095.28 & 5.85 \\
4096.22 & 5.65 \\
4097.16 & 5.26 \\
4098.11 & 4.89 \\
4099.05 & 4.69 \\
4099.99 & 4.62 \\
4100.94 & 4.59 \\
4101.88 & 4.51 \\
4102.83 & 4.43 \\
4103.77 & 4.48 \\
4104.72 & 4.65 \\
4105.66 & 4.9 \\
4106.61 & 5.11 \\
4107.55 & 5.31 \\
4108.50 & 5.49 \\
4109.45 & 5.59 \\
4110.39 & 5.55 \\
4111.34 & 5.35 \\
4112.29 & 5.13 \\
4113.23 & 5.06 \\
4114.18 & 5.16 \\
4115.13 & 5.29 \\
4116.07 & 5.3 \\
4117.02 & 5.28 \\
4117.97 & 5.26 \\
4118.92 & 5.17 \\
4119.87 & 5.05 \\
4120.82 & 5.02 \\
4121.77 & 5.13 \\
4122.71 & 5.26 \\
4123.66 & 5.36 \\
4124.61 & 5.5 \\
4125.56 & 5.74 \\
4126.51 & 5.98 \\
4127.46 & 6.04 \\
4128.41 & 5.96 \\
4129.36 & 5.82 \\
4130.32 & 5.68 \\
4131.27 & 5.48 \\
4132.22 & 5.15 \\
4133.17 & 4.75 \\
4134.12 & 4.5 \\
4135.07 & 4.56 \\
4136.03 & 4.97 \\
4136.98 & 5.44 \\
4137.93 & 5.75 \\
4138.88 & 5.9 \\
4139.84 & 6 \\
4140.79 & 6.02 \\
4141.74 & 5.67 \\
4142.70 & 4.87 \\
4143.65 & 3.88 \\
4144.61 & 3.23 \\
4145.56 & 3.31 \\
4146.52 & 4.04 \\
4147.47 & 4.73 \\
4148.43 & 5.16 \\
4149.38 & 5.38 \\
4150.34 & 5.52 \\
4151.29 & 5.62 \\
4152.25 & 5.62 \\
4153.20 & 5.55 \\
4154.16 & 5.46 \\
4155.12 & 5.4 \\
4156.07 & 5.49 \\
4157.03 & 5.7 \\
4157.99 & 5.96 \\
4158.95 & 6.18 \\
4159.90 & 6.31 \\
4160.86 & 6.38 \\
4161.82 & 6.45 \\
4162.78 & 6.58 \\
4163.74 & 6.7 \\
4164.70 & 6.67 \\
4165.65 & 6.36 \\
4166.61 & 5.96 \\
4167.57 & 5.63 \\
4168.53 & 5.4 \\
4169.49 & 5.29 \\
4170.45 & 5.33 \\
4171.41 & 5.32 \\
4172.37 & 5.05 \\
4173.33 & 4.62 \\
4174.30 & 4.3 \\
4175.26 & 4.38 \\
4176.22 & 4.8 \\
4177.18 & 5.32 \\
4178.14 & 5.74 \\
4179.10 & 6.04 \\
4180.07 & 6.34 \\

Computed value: 3.7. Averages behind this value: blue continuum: 5.07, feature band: 5.11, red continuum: 5.96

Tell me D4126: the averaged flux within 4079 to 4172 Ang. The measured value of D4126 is 5.36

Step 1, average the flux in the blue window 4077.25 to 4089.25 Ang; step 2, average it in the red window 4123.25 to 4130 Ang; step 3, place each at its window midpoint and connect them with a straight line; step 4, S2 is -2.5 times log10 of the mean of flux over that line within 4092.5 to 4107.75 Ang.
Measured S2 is 0.07 mag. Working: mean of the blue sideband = 5.12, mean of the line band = 5.02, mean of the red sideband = 5.77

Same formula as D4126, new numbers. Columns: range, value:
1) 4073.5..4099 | 5.19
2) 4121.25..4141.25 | 5.48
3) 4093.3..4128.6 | 5.22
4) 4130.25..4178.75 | 5.36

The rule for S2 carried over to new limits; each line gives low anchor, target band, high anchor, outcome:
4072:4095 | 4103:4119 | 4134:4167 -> 0.02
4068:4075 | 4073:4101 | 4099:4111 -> -0.12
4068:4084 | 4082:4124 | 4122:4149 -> -0.11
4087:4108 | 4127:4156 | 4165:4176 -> 0.02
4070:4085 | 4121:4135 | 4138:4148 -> -0.15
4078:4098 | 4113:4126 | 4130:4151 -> -0.02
